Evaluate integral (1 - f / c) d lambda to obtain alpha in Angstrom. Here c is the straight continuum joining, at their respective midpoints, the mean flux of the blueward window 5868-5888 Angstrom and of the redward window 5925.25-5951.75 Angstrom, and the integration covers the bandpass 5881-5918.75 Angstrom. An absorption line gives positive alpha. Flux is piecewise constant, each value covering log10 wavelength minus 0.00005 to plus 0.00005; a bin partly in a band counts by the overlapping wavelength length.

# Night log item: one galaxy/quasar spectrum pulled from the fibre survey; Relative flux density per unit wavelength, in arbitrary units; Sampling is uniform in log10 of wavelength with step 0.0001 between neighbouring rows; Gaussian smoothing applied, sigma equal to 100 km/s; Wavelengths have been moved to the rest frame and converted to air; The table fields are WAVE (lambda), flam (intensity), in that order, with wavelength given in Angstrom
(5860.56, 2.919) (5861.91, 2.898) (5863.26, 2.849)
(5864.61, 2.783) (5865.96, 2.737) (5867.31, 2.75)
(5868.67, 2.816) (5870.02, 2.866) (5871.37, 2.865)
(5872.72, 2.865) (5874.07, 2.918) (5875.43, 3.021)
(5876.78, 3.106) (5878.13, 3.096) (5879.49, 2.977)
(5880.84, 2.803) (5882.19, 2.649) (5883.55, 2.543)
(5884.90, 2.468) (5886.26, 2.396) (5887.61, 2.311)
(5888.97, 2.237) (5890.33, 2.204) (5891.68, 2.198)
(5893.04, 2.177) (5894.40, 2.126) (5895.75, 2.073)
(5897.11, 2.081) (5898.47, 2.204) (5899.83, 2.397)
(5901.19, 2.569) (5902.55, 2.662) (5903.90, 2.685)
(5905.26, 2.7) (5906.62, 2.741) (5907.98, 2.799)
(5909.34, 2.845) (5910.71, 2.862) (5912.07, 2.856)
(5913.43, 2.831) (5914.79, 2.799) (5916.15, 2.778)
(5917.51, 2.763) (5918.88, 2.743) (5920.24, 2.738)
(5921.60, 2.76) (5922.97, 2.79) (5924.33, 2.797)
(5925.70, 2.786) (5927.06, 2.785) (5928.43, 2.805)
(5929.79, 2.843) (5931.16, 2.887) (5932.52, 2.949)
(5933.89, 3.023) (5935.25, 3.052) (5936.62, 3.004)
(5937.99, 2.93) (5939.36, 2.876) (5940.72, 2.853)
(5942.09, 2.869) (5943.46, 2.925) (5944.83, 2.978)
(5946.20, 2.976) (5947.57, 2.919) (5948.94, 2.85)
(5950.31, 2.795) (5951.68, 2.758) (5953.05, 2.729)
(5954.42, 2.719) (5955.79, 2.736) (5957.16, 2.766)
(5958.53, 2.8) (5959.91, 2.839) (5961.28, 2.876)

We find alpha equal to 4.1 Angstrom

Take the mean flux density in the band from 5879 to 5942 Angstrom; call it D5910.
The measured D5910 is 2.66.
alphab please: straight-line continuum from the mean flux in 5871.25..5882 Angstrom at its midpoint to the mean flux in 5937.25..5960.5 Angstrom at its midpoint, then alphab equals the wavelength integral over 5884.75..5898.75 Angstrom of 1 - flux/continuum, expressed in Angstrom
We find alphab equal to 3.4 Angstrom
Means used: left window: 2.95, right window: 2.84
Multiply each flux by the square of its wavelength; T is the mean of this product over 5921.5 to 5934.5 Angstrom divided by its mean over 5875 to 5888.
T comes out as 1.05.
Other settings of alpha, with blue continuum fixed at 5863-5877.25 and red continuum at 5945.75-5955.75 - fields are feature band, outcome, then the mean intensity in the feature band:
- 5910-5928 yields 0.27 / 2.79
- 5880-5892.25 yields 1.82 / 2.43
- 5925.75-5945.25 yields -0.59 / 2.91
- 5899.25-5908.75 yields 0.63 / 2.66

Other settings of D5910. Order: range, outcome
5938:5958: 2.84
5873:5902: 2.51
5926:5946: 2.91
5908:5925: 2.8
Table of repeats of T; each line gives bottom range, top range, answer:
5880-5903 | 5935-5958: 1.24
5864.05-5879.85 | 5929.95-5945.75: 1.04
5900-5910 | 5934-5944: 1.10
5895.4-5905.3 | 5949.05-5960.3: 1.17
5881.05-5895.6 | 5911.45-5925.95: 1.20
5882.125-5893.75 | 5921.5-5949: 1.26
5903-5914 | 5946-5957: 1.02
